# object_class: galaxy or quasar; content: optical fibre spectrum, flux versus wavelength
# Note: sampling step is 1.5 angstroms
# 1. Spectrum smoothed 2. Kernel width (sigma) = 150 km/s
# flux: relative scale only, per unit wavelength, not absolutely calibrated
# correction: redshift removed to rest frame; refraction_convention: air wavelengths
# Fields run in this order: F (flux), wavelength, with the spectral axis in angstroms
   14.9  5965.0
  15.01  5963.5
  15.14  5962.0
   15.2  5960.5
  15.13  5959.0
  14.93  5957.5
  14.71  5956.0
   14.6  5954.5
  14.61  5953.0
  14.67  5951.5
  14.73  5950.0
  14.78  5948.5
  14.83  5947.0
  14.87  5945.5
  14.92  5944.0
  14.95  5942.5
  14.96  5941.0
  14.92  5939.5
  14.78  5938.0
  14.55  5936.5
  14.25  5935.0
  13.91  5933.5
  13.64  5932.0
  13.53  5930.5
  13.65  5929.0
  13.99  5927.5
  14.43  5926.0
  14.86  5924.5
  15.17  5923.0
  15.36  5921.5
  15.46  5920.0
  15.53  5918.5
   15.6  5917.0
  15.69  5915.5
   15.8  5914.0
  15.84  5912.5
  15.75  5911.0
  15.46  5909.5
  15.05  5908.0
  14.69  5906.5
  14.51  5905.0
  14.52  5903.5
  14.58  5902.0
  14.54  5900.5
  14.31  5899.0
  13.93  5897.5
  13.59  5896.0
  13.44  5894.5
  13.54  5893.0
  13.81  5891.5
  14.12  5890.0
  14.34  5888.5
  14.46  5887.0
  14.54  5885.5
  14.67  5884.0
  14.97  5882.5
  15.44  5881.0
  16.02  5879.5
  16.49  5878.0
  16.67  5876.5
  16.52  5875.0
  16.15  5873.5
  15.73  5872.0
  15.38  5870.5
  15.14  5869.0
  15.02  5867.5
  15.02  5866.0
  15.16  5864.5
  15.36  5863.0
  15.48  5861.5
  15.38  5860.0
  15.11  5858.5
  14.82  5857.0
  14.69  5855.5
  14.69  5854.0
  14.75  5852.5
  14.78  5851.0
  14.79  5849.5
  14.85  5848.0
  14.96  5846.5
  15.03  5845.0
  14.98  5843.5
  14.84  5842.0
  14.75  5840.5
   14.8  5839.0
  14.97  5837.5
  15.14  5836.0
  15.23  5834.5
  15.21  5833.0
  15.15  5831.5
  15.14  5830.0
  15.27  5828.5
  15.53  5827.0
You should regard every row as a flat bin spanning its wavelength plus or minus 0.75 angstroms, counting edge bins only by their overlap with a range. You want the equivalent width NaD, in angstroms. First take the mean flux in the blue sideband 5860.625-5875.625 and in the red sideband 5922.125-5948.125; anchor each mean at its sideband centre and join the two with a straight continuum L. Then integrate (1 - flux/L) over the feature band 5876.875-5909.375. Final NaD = 1.1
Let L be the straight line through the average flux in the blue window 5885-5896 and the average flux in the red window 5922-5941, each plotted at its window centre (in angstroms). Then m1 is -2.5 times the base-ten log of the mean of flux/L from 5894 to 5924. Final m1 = -0.06 mag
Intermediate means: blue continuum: 14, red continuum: 14.3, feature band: 15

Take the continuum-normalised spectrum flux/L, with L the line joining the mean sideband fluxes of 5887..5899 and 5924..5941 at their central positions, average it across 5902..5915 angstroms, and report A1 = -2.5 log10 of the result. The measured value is -0.08 mag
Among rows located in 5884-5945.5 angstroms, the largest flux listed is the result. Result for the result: 15.84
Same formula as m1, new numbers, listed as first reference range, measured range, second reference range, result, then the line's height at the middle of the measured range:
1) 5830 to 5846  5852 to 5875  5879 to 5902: -0.04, 14.7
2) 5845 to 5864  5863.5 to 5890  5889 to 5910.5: -0.05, 14.6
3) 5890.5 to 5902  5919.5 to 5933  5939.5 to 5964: 0.00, 14.4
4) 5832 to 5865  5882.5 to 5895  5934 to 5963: 0.06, 14.9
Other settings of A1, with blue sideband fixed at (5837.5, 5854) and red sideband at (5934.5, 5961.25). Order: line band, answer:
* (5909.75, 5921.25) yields -0.06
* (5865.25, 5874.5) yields -0.04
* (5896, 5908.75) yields 0.03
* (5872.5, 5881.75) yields -0.10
